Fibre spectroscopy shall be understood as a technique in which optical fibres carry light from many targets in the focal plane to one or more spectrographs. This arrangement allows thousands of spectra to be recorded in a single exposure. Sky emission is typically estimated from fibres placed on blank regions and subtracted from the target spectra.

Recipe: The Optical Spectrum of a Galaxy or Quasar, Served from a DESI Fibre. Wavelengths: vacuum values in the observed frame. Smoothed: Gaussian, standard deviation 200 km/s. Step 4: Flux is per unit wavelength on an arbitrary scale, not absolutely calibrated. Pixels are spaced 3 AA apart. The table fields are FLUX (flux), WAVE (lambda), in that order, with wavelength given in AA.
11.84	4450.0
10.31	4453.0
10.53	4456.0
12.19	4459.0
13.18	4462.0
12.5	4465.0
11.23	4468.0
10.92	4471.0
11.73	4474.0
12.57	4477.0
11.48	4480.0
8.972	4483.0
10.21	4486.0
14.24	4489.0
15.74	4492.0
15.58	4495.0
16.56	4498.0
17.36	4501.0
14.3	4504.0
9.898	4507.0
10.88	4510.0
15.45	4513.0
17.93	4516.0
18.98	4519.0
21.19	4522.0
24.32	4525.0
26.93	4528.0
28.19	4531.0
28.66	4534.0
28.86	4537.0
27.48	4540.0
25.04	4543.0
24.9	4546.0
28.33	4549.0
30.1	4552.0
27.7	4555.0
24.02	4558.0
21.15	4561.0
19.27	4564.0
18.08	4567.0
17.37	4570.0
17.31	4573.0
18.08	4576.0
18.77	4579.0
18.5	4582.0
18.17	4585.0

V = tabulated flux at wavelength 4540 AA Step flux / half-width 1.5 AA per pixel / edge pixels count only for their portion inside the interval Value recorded 27.48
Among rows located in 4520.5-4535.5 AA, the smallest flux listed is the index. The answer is 21.19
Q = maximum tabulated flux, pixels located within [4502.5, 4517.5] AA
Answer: 17.93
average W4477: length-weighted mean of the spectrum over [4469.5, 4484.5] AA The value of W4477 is 11.1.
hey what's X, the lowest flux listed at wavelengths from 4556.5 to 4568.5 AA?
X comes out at 18.08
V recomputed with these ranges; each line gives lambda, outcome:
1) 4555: 27.7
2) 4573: 17.31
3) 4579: 18.77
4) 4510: 10.88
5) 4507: 9.898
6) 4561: 21.15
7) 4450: 11.84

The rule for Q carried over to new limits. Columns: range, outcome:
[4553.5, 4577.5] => 27.7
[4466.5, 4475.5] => 11.73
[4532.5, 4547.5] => 28.86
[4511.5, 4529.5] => 26.93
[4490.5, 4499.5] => 16.56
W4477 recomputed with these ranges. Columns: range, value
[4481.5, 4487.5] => 9.59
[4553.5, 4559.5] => 25.9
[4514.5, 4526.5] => 20.6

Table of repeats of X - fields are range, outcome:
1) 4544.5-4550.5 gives 24.9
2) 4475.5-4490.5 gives 8.972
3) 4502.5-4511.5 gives 9.898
